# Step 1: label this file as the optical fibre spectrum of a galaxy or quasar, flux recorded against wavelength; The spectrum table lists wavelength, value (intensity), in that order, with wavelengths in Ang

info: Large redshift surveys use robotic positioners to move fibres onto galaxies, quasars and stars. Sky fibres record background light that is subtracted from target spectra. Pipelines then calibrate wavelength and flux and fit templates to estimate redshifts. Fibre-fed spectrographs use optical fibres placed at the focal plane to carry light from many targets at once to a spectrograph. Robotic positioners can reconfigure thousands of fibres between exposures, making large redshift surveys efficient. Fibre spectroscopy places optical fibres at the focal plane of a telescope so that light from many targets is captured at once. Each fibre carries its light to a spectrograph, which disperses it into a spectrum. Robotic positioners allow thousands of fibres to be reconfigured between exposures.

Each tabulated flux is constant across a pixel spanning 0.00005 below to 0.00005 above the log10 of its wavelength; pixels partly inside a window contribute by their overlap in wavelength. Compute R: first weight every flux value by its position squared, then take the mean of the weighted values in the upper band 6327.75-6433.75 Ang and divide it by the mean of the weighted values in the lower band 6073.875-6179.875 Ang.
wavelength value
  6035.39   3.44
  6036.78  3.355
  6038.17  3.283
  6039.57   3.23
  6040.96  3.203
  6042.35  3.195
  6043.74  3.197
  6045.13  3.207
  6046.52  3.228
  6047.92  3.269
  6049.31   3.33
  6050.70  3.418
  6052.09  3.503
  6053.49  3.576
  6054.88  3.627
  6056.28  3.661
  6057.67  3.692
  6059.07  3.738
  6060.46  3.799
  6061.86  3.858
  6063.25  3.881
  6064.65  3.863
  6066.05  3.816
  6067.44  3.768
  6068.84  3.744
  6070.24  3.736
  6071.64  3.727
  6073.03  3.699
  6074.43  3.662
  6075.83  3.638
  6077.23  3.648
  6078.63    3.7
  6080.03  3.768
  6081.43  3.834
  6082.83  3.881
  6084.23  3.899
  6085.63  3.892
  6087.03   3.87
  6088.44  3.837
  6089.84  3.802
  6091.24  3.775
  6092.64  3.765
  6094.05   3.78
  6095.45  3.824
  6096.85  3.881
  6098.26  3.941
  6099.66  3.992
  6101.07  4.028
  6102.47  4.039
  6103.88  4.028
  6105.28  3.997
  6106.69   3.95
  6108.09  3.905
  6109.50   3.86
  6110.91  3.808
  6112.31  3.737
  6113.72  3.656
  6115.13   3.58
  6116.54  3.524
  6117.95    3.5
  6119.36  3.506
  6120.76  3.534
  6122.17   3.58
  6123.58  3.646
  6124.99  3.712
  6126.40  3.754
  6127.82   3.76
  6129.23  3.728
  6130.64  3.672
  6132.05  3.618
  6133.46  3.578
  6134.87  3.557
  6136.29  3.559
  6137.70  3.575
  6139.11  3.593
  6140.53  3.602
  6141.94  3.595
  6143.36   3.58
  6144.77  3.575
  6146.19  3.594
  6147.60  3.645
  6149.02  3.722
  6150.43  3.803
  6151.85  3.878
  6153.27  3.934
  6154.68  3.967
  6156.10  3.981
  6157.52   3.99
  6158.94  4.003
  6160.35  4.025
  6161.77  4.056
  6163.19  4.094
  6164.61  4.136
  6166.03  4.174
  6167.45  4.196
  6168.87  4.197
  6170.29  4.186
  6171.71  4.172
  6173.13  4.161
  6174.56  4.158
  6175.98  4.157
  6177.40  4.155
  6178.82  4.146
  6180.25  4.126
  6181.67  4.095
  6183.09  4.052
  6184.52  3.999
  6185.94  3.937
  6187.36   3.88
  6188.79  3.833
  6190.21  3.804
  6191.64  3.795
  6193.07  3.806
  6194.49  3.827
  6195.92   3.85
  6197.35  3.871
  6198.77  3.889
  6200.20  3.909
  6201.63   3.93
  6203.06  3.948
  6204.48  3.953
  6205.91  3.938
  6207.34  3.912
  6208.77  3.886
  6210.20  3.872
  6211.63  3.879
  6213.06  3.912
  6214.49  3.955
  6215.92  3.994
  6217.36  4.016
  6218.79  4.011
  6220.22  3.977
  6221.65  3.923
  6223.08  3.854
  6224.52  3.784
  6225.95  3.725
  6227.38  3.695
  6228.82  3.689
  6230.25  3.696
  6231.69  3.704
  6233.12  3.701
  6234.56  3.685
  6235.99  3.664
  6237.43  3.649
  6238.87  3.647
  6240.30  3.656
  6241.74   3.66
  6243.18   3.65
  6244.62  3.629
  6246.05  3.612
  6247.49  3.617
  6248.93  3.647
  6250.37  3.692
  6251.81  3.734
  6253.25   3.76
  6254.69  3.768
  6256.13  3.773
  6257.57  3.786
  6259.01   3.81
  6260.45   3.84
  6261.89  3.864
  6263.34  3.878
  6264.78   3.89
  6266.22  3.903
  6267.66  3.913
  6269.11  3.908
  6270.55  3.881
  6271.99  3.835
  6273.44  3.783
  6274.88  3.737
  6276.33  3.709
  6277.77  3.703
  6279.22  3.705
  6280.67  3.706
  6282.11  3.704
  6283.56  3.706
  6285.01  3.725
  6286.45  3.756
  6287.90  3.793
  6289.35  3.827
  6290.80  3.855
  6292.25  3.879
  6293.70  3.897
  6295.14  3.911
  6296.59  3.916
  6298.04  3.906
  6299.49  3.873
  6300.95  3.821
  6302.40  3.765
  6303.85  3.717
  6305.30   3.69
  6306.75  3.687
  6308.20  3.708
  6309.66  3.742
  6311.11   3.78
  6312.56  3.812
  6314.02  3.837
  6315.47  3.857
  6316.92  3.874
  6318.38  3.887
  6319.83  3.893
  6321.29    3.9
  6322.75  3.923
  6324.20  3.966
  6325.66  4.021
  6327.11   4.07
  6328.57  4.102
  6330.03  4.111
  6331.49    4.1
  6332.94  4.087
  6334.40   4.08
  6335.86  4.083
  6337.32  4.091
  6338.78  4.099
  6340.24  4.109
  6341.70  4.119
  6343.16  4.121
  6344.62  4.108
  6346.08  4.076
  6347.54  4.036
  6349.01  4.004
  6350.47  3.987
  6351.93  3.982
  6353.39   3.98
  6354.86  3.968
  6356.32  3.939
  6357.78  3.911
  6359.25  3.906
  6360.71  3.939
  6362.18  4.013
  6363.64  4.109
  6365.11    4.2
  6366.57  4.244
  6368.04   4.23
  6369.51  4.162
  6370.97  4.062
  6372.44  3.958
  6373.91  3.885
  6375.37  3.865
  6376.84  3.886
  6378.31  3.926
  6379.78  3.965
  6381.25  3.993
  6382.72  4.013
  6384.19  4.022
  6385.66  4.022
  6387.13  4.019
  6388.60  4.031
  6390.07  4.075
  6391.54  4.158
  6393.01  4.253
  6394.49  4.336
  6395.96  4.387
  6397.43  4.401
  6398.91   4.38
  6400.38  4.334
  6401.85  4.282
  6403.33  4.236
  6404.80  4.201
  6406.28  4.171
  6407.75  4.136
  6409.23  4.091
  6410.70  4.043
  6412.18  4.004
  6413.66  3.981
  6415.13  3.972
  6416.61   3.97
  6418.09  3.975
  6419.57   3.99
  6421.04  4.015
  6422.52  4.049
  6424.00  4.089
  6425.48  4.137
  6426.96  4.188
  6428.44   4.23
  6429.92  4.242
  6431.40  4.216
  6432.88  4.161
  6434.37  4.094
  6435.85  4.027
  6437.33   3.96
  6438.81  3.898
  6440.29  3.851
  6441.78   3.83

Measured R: 1.16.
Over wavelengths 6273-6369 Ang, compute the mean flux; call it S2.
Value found 3.92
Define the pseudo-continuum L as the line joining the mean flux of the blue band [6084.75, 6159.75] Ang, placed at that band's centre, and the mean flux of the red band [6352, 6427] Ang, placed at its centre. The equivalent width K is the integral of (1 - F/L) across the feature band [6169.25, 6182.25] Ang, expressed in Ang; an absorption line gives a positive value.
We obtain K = -1.1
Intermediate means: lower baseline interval 3.76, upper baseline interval 4.08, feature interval 4.15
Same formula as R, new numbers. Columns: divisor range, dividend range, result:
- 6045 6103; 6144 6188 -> 1.11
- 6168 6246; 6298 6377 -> 1.06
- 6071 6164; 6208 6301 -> 1.05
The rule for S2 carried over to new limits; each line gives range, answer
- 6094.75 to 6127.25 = 3.78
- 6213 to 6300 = 3.79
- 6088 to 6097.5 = 3.81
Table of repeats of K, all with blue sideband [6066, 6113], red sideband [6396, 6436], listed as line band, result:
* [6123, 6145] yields 1.4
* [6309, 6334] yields 0.7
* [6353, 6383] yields 0.6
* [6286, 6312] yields 1.4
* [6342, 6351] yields 0.0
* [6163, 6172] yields -0.6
